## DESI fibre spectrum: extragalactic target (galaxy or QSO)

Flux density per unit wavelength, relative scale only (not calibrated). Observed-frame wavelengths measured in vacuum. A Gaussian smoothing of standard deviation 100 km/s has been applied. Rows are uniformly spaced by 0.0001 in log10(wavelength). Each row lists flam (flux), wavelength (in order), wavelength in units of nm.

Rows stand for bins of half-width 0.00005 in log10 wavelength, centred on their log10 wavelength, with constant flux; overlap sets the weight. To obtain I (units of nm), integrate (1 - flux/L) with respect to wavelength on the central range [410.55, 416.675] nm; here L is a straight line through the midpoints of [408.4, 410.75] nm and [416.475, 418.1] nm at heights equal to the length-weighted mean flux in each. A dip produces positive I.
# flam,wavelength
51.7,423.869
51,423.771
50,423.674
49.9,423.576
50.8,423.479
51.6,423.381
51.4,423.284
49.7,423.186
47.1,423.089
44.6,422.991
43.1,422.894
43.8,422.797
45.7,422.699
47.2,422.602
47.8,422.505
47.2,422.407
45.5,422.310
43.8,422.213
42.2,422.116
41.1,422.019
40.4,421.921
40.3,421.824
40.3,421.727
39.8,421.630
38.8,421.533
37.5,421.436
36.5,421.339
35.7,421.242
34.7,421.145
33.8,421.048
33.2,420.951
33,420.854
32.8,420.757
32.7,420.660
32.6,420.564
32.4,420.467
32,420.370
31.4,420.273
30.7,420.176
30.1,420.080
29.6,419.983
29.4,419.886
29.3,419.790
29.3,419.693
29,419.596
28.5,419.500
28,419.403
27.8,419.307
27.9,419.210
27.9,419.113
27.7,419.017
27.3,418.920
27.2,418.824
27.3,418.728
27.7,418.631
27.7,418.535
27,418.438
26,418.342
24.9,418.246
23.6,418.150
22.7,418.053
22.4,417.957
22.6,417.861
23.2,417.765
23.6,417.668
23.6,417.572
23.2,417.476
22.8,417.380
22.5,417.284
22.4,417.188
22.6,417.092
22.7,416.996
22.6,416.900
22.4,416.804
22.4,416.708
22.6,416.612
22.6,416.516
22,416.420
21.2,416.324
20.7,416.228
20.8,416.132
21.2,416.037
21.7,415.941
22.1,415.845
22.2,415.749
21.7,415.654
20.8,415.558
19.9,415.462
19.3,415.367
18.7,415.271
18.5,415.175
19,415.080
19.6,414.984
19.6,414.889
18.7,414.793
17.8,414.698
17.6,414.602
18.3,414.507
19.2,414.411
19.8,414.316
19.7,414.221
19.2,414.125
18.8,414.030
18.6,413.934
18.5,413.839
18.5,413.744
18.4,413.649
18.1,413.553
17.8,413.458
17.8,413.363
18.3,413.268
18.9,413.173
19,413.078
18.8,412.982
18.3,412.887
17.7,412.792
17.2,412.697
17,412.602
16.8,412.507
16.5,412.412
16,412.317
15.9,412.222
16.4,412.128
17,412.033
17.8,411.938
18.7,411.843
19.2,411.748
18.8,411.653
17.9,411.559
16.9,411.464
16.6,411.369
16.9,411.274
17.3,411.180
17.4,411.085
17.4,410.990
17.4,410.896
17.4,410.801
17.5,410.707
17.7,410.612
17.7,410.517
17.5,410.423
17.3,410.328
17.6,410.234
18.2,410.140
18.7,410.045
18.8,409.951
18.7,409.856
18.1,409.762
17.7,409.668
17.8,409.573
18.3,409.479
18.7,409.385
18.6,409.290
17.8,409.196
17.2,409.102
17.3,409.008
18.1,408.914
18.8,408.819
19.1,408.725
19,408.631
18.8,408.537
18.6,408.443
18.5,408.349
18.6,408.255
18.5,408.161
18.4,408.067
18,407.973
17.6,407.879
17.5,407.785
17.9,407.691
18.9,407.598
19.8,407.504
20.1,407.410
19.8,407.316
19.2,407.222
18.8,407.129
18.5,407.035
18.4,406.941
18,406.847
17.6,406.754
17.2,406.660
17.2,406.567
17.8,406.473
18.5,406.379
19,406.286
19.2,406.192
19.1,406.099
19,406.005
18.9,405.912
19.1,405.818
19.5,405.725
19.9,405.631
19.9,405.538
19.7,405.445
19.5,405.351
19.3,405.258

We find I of 0.54 nm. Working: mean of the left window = 18.1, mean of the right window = 22.8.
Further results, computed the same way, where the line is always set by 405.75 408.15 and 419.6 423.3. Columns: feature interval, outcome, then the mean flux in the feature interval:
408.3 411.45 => 0.63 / 17.9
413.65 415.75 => 0.71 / 19.2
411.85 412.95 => 0.38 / 17.1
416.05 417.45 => 0.42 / 22.2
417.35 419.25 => 0.48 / 25.3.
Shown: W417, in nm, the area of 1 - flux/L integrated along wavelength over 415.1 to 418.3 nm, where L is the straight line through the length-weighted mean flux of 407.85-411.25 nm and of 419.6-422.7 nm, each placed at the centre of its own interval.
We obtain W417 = 0.81 nm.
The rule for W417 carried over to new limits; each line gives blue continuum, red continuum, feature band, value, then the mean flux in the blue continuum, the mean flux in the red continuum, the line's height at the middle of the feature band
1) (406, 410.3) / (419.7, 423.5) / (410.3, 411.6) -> 0.305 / 18.4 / 39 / 22.7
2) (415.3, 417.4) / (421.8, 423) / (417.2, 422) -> 0.575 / 21.7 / 44.1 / 33.8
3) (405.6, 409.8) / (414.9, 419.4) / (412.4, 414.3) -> 0.273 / 18.5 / 23.2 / 21.3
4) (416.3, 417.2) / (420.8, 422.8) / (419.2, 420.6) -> 0.153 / 22.4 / 40.3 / 33.5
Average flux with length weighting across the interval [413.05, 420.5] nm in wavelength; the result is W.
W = 23.1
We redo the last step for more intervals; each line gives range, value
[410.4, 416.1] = 18.4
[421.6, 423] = 43.6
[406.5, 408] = 18.4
